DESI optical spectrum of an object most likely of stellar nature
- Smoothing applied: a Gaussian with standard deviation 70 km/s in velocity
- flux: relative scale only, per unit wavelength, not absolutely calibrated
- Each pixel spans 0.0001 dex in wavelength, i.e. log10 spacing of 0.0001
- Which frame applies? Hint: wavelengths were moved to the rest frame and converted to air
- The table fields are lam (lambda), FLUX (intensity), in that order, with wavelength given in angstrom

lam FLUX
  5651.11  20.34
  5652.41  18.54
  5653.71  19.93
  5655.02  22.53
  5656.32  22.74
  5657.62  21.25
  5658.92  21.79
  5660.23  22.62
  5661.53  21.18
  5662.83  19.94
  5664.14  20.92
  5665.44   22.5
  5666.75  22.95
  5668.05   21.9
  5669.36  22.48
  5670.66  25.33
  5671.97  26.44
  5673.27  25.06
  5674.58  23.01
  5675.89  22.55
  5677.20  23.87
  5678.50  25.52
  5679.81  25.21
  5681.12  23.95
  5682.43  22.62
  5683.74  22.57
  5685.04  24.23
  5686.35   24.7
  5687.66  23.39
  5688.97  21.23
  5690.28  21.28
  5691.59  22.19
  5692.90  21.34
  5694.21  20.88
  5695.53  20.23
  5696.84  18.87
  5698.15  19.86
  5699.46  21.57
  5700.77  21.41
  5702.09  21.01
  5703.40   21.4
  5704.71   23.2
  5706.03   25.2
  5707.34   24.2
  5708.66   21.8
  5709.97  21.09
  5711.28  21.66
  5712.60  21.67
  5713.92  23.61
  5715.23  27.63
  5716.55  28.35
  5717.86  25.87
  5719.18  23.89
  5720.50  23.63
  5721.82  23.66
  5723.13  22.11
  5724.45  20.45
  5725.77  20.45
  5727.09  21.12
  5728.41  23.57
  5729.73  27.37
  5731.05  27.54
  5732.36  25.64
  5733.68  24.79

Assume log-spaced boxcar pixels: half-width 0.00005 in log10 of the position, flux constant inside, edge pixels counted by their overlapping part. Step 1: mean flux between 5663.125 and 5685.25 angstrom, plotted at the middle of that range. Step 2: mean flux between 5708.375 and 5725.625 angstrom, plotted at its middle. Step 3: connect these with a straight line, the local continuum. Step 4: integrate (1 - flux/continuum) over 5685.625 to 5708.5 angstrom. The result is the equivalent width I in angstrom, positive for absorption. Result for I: 1.6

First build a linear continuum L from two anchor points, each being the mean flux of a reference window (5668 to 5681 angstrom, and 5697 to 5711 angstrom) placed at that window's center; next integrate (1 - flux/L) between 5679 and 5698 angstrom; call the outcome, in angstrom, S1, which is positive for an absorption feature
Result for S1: 0.7 angstrom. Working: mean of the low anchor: 24.2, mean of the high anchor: 22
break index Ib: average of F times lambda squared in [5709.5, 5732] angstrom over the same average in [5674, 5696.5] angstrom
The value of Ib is 1.06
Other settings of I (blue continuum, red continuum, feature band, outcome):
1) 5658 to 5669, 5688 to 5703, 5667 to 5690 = -2.53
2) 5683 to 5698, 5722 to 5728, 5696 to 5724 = -1.75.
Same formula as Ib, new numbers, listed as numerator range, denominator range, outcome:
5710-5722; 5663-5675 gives 1.06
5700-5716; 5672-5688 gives 0.96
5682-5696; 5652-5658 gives 1.07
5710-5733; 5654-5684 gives 1.06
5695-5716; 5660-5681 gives 0.97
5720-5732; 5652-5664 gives 1.13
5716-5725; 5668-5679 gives 1.01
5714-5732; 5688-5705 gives 1.16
